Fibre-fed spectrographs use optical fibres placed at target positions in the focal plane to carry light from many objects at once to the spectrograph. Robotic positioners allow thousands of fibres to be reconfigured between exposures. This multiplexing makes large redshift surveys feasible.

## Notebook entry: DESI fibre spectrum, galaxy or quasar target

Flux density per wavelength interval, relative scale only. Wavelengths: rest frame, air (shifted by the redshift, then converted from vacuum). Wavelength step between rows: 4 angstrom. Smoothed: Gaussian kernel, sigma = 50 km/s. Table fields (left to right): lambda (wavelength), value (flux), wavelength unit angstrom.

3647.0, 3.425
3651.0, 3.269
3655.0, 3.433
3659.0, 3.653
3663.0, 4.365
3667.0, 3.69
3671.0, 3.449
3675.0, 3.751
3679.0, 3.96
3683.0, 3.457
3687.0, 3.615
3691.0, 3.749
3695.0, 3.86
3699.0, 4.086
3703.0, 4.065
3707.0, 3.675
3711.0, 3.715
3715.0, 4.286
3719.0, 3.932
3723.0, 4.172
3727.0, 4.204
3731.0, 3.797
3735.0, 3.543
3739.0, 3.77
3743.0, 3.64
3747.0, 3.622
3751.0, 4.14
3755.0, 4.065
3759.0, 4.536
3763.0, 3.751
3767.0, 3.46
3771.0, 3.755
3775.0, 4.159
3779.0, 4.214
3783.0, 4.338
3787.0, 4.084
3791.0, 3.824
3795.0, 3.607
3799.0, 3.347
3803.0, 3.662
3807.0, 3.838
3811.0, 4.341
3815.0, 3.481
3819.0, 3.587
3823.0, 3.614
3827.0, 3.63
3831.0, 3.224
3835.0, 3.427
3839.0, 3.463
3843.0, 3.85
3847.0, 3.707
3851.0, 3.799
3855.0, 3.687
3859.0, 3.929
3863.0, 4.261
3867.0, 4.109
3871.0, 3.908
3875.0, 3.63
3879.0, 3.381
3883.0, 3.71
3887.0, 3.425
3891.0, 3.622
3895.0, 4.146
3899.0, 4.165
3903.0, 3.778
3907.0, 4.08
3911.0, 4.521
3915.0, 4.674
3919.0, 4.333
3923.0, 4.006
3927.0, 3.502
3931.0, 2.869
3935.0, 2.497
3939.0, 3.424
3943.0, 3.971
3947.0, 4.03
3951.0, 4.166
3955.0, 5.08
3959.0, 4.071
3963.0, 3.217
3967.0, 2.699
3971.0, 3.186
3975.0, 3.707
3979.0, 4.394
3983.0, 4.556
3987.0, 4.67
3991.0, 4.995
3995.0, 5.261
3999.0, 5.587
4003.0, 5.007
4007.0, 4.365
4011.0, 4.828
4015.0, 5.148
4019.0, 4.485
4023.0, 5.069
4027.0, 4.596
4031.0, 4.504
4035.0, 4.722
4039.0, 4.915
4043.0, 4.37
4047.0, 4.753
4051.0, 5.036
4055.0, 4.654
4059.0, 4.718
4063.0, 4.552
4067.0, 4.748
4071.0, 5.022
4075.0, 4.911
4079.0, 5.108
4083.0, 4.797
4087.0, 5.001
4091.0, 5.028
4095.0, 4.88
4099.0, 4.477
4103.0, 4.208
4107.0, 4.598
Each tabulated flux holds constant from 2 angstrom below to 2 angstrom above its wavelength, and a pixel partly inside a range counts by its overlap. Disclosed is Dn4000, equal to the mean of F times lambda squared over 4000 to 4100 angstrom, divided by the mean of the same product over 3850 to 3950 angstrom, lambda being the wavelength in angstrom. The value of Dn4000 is 1.4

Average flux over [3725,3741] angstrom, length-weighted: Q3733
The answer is 3.83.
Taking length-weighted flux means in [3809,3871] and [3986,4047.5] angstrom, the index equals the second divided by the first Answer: 1.29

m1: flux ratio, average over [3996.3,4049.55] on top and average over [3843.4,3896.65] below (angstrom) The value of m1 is 1.3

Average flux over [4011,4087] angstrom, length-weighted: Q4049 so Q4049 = 4.79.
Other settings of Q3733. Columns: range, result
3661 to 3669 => 4.03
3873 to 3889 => 3.54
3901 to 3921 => 4.28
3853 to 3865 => 3.96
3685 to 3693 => 3.68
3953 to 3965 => 4.12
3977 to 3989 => 4.54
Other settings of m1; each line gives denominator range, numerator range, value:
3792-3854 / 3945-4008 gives 1.18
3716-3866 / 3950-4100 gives 1.21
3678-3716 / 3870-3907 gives 0.98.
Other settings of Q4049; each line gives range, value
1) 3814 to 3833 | 3.51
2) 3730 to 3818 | 3.86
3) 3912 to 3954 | 3.8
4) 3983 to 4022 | 4.91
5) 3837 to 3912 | 3.84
